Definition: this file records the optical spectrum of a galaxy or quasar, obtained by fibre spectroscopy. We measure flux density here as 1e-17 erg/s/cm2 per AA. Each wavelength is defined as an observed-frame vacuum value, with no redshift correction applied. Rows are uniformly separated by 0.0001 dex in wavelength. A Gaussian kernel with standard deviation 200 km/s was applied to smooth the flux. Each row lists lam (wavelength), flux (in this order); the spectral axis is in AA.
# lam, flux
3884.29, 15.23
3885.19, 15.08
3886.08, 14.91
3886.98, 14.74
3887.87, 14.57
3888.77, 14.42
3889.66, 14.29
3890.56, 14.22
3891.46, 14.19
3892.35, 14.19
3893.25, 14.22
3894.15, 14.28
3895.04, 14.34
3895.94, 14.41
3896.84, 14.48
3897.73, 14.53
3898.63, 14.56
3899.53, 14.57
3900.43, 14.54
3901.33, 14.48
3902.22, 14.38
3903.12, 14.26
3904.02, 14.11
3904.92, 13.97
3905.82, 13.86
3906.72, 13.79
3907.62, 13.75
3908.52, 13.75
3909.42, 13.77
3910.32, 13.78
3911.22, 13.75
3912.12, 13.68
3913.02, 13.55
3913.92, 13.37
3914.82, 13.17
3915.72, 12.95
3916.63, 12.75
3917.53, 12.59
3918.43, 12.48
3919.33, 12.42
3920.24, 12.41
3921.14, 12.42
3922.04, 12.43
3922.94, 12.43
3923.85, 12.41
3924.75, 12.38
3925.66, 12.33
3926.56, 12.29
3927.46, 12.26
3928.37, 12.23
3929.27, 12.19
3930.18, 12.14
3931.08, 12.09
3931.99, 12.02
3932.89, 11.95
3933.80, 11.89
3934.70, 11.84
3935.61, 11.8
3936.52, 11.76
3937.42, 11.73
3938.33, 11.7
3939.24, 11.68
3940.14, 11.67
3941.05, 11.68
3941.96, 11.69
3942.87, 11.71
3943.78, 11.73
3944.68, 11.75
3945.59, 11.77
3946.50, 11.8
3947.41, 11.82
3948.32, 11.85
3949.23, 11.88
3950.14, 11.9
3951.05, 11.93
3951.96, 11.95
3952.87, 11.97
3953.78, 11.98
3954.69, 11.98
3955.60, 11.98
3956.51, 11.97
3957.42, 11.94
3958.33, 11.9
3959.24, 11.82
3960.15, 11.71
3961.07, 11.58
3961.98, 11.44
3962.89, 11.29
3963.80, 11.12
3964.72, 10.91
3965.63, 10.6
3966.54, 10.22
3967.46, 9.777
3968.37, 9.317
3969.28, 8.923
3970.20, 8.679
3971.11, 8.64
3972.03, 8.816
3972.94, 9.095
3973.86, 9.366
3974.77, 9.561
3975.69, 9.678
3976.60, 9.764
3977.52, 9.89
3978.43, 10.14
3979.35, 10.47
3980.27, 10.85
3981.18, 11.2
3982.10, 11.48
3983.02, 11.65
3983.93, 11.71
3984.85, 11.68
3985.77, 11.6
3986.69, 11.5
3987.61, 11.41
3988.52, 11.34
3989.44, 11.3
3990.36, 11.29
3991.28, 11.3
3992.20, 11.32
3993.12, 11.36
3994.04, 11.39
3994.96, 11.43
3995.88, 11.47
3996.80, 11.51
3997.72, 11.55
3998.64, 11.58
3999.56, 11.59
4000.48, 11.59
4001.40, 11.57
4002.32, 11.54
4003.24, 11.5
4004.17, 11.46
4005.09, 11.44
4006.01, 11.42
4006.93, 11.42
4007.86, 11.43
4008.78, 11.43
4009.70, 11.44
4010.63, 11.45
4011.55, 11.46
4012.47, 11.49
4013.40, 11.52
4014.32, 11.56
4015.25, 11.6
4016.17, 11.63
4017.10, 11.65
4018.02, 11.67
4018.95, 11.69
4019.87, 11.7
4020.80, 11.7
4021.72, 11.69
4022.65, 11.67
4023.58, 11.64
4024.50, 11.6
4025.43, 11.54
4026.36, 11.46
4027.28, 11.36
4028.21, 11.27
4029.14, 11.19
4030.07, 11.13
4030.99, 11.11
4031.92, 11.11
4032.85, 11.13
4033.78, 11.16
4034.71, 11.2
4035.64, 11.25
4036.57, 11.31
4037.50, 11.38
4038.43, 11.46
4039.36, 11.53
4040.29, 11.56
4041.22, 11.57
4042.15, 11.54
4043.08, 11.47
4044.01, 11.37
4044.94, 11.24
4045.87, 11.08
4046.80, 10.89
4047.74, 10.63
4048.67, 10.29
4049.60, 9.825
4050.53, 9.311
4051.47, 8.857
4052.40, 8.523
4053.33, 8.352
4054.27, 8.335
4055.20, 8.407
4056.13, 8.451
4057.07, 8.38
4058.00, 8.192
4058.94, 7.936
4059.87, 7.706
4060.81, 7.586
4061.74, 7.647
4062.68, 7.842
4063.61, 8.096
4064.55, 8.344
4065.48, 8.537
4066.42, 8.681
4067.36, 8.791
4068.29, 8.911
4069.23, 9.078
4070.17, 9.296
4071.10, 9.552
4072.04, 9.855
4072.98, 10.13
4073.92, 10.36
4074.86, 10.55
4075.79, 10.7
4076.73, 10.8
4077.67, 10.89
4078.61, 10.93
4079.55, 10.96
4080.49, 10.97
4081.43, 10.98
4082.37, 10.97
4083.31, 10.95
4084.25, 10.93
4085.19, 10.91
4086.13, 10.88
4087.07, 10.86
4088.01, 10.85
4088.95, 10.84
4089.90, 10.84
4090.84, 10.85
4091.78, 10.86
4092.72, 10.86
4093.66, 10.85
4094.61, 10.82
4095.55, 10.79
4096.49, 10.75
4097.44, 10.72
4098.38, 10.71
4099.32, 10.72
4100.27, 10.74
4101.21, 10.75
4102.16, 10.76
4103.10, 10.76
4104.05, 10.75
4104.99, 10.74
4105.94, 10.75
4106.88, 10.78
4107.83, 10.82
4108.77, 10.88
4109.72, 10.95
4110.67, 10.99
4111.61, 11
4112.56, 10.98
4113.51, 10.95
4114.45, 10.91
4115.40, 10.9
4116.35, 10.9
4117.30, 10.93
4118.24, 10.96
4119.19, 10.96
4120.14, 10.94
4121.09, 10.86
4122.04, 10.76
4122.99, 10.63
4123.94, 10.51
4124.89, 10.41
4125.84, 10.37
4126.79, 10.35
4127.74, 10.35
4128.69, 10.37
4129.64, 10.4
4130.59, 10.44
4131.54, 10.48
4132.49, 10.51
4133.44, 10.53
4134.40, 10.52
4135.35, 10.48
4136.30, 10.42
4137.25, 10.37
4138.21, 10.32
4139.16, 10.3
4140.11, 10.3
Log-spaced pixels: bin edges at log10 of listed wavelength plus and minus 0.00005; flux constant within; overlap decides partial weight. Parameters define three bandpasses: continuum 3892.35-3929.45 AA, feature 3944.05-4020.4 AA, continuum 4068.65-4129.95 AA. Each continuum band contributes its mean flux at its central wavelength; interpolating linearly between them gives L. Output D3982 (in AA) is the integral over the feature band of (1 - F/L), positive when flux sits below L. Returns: 7.4 AA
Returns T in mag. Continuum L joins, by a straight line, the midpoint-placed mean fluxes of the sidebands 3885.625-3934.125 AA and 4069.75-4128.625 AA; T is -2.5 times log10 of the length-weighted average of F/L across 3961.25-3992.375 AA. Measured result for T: 0.19 mag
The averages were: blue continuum 13.4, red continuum 10.7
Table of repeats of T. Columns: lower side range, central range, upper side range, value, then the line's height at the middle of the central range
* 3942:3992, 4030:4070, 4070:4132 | 0.11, 10.8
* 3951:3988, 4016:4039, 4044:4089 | -0.13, 10.1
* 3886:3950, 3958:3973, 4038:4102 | 0.17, 12.1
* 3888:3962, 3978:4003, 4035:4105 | 0.02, 11.6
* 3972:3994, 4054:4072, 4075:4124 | 0.27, 10.8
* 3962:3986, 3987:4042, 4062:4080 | -0.15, 9.97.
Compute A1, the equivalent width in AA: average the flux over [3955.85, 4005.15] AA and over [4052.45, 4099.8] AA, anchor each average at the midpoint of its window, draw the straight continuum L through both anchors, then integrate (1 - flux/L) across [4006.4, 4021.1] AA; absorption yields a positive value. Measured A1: -1.4 AA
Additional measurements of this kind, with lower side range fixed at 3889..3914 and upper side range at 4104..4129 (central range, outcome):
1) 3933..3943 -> 1.33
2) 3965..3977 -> 3.32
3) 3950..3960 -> 1.02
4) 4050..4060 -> 2.81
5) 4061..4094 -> 3.75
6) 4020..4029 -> 0.49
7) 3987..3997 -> 1.05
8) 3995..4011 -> 1.34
